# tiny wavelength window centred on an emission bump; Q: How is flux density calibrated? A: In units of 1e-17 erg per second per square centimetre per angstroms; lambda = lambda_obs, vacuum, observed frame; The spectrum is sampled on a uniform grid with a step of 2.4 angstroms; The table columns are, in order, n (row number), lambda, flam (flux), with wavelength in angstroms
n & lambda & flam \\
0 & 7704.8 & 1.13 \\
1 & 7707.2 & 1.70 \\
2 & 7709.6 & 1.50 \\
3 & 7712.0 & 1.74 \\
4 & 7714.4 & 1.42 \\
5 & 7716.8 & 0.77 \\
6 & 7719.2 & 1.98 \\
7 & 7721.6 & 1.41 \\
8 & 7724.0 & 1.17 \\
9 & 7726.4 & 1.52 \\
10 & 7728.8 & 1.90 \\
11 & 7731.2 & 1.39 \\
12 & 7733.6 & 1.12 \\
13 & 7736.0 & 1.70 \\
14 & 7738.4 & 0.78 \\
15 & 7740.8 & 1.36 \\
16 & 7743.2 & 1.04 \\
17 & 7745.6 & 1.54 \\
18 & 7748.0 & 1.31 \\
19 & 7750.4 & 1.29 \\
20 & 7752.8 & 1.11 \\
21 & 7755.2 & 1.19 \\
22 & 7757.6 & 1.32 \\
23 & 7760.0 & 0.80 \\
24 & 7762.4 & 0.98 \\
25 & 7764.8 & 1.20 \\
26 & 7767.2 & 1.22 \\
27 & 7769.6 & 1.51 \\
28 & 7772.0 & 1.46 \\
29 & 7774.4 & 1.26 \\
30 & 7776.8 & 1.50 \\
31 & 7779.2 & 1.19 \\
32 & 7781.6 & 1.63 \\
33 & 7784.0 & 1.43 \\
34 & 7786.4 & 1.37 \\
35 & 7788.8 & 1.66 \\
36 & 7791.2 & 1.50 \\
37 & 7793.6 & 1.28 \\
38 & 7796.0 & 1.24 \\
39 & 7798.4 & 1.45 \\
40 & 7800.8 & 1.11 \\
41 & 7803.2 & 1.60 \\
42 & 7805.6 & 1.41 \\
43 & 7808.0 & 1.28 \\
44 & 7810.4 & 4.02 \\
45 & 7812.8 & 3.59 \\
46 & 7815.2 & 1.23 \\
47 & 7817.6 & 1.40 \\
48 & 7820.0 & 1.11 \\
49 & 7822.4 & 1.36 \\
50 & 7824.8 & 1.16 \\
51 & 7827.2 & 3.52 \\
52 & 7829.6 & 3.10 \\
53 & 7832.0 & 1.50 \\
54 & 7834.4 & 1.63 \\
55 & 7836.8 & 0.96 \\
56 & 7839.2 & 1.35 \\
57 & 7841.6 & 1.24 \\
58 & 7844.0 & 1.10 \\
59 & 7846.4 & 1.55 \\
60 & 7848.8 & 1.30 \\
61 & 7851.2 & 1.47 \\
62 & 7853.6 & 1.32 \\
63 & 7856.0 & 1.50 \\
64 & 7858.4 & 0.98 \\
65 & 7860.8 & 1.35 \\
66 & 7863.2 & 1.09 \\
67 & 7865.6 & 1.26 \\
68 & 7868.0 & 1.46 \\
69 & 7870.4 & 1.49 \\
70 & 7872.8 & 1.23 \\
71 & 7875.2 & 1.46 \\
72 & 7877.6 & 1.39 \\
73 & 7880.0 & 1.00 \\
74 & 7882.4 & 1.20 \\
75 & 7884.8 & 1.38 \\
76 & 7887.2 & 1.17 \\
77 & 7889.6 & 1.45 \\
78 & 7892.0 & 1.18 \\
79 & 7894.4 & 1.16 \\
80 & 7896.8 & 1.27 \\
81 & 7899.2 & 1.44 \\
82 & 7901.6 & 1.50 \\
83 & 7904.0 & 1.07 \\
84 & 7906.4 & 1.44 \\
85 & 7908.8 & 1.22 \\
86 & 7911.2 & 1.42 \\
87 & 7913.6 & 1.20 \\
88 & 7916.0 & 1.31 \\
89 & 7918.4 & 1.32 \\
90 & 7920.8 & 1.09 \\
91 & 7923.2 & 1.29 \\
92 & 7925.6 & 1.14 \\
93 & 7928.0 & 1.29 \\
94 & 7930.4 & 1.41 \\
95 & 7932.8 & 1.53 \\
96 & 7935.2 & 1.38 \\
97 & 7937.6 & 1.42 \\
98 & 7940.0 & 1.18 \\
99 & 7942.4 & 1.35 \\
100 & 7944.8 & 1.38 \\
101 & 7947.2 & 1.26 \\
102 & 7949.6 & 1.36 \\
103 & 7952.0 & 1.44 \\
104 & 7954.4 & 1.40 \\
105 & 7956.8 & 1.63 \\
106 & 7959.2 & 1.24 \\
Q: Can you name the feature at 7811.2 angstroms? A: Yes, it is [S II]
